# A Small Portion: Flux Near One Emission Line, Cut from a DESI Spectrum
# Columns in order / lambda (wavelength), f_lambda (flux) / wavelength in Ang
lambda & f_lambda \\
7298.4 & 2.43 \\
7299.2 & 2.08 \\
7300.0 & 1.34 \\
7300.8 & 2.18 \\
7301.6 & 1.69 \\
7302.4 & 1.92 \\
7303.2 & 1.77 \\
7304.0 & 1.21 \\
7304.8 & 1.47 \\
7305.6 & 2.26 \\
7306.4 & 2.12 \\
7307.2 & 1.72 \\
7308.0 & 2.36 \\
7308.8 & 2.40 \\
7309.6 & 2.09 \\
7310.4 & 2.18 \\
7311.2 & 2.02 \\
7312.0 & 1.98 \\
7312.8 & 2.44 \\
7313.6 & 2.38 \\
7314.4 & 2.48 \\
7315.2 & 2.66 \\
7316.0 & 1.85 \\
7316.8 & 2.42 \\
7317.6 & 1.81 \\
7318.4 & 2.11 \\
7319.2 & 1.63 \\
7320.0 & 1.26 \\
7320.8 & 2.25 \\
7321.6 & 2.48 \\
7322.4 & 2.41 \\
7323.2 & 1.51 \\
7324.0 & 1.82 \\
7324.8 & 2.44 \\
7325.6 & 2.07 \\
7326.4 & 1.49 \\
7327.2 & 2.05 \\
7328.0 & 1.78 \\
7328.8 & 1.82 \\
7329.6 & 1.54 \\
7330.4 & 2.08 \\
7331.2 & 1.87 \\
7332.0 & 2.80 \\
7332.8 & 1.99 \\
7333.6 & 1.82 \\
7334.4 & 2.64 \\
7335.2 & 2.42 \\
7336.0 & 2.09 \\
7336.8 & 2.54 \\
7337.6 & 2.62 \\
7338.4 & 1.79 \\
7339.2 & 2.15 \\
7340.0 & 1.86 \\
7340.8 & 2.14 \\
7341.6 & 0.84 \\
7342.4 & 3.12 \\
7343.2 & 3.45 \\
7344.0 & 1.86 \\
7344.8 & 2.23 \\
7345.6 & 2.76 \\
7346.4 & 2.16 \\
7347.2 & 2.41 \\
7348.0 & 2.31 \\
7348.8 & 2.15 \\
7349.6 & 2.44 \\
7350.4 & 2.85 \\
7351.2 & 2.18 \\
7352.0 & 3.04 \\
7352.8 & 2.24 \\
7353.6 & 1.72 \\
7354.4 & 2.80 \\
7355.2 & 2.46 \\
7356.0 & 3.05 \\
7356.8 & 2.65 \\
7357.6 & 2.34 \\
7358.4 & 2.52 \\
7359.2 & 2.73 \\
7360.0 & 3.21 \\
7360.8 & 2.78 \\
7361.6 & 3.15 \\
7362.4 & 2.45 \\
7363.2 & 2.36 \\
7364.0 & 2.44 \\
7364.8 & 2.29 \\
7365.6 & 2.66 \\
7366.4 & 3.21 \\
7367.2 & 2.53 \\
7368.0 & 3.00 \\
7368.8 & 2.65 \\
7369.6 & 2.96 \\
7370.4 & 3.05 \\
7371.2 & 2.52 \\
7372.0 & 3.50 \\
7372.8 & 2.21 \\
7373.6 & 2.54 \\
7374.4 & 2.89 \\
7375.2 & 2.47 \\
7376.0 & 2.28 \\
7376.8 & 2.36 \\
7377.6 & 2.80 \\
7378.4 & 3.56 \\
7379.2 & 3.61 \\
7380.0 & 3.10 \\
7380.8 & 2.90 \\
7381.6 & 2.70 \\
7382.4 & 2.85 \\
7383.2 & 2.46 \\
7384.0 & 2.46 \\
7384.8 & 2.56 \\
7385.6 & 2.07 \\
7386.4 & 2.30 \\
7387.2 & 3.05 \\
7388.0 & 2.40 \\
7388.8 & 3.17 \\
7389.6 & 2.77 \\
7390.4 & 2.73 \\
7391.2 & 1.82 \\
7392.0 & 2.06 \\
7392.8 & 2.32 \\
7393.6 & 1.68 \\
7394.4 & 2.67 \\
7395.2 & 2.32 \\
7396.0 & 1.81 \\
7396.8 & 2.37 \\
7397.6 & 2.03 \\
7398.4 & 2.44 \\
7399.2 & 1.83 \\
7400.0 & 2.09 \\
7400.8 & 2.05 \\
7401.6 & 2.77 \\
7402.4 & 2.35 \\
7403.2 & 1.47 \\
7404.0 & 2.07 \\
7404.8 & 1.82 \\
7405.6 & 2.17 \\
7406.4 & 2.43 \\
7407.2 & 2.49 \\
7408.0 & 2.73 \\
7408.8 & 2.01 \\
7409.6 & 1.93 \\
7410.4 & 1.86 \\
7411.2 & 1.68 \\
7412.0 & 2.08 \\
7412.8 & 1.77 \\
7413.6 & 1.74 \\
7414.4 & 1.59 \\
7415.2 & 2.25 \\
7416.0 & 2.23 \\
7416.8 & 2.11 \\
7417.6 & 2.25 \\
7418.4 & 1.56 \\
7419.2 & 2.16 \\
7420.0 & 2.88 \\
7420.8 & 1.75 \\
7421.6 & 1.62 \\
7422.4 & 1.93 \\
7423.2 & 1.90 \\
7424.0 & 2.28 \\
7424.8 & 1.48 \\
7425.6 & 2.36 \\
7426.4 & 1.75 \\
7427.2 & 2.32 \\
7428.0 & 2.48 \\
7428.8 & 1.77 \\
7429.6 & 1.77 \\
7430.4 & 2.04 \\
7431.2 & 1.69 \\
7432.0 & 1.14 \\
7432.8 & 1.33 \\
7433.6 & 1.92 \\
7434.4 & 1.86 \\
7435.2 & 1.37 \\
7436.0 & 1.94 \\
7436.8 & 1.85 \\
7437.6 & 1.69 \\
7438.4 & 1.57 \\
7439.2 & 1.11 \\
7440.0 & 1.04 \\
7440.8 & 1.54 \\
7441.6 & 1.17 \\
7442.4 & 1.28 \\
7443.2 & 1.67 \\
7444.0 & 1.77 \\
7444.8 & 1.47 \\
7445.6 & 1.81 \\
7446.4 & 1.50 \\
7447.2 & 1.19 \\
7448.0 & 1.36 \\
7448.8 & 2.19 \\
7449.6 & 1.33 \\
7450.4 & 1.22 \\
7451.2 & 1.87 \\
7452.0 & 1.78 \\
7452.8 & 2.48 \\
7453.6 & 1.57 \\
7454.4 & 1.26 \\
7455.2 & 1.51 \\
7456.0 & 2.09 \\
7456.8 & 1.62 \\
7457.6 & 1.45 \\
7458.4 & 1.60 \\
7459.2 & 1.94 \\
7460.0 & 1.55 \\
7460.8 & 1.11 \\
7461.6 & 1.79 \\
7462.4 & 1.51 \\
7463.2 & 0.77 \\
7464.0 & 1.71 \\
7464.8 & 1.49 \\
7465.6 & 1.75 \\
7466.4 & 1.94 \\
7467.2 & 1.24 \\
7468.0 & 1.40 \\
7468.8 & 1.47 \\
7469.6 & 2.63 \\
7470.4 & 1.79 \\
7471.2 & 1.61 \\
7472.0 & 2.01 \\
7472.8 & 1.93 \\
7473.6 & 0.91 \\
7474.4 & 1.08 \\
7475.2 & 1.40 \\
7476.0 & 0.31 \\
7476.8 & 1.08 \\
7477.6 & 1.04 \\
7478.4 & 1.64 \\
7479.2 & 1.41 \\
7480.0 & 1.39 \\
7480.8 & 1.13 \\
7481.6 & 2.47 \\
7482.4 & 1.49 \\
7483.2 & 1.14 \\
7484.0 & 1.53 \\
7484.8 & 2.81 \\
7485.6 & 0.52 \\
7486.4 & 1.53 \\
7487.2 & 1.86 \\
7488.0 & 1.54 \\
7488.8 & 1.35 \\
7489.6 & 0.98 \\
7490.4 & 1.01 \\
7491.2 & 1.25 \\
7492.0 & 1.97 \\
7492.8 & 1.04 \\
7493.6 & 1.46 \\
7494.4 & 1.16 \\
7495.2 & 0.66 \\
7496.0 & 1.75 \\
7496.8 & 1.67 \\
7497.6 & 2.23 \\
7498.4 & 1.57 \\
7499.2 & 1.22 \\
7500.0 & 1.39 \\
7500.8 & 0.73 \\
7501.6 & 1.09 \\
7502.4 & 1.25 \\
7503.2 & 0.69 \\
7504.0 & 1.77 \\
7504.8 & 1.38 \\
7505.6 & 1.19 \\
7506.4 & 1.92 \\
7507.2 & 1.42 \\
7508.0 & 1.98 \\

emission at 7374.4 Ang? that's C III]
